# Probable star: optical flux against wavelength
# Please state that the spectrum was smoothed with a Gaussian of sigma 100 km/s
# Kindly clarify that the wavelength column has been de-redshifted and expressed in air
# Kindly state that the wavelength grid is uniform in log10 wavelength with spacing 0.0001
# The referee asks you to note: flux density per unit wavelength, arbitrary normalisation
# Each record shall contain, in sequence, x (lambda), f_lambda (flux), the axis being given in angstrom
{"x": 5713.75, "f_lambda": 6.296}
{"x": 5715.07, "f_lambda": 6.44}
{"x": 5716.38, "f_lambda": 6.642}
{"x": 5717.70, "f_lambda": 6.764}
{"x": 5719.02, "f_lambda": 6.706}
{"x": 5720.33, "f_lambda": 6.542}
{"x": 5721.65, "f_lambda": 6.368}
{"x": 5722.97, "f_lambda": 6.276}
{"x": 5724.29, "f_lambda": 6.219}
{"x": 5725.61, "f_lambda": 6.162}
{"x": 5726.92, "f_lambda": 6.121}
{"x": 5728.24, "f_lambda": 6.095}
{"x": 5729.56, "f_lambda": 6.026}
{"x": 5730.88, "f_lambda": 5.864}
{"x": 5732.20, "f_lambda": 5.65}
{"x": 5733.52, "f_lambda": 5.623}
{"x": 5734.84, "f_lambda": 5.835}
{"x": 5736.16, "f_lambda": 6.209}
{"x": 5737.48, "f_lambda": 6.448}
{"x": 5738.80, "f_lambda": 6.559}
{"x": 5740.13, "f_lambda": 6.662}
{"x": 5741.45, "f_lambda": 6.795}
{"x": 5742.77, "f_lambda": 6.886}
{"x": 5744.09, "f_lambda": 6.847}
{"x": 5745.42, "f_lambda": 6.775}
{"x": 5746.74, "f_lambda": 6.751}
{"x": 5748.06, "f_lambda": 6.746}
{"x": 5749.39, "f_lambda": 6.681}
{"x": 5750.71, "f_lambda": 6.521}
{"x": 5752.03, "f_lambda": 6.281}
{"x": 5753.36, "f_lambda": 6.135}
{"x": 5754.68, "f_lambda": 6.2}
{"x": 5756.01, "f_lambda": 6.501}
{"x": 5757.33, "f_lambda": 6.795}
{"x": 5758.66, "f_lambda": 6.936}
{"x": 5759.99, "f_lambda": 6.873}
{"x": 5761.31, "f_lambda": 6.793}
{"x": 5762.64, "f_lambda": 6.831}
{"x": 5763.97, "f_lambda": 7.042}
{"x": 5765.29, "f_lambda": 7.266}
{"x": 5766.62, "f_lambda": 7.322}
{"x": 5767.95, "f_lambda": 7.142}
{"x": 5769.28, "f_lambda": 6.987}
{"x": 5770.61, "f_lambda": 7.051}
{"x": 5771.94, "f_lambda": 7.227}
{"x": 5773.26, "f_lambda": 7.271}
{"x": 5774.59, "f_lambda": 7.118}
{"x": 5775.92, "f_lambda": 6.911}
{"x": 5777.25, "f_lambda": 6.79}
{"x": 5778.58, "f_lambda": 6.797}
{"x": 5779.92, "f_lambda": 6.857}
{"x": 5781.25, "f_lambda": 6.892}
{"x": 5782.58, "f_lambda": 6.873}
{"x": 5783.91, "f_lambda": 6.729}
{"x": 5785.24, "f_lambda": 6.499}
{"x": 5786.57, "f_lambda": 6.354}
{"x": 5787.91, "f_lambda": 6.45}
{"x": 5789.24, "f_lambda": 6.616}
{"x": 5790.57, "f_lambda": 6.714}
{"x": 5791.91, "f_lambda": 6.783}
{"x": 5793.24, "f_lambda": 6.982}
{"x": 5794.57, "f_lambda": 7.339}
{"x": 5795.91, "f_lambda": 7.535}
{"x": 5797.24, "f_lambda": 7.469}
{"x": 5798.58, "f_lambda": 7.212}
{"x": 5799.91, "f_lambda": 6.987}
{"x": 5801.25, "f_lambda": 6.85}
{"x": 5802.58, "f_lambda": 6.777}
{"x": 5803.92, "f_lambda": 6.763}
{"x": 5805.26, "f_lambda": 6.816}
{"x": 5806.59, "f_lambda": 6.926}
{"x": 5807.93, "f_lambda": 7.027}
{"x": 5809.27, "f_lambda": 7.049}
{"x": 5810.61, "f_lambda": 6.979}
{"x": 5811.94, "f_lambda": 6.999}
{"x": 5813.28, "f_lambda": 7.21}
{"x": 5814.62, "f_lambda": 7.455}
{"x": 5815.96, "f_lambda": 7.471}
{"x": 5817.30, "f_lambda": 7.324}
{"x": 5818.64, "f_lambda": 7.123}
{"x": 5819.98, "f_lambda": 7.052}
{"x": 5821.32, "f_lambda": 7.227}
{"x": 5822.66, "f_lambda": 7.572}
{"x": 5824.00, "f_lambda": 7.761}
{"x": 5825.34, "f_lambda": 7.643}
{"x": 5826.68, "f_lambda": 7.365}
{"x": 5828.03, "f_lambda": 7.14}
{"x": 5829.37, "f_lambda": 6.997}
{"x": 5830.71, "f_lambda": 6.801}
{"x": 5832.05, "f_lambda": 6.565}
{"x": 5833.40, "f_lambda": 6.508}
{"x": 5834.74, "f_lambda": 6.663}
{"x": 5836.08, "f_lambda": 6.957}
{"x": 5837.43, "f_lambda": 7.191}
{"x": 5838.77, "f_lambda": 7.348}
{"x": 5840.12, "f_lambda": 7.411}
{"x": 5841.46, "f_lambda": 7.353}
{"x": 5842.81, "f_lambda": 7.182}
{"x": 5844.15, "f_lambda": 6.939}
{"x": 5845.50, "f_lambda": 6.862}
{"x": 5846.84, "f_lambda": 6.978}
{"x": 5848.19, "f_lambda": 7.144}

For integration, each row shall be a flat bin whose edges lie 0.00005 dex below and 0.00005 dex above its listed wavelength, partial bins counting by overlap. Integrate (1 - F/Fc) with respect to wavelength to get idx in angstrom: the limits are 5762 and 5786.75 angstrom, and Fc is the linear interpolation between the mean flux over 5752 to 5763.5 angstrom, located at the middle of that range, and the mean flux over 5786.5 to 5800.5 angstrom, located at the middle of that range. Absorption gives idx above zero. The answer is -0.6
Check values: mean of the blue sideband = 6.61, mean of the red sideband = 6.97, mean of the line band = 6.96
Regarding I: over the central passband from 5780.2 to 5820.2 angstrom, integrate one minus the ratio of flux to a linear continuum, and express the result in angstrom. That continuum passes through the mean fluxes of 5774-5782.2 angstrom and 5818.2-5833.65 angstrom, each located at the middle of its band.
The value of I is 0.23 angstrom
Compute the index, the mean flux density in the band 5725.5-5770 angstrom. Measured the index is 6.55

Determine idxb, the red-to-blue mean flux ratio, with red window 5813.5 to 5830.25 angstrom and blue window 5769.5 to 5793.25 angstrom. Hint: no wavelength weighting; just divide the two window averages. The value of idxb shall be 1.1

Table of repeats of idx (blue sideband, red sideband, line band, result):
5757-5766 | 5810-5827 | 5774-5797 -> 0.82 angstrom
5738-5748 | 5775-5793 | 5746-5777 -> -0.49 angstrom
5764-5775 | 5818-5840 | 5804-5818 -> 0.06 angstrom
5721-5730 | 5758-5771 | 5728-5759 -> 0.77 angstrom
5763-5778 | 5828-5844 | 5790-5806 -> 0.09 angstrom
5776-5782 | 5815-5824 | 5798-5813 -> 0.44 angstrom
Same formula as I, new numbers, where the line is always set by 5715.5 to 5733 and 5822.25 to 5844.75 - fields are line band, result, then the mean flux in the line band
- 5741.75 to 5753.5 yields -0.4 angstrom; 6.65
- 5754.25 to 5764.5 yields -0.3 angstrom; 6.75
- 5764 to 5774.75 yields -0.9 angstrom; 7.17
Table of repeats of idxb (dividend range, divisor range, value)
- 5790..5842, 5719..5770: 1.09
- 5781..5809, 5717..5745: 1.09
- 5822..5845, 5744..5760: 1.08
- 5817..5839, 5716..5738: 1.15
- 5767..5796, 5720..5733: 1.13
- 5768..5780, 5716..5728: 1.09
